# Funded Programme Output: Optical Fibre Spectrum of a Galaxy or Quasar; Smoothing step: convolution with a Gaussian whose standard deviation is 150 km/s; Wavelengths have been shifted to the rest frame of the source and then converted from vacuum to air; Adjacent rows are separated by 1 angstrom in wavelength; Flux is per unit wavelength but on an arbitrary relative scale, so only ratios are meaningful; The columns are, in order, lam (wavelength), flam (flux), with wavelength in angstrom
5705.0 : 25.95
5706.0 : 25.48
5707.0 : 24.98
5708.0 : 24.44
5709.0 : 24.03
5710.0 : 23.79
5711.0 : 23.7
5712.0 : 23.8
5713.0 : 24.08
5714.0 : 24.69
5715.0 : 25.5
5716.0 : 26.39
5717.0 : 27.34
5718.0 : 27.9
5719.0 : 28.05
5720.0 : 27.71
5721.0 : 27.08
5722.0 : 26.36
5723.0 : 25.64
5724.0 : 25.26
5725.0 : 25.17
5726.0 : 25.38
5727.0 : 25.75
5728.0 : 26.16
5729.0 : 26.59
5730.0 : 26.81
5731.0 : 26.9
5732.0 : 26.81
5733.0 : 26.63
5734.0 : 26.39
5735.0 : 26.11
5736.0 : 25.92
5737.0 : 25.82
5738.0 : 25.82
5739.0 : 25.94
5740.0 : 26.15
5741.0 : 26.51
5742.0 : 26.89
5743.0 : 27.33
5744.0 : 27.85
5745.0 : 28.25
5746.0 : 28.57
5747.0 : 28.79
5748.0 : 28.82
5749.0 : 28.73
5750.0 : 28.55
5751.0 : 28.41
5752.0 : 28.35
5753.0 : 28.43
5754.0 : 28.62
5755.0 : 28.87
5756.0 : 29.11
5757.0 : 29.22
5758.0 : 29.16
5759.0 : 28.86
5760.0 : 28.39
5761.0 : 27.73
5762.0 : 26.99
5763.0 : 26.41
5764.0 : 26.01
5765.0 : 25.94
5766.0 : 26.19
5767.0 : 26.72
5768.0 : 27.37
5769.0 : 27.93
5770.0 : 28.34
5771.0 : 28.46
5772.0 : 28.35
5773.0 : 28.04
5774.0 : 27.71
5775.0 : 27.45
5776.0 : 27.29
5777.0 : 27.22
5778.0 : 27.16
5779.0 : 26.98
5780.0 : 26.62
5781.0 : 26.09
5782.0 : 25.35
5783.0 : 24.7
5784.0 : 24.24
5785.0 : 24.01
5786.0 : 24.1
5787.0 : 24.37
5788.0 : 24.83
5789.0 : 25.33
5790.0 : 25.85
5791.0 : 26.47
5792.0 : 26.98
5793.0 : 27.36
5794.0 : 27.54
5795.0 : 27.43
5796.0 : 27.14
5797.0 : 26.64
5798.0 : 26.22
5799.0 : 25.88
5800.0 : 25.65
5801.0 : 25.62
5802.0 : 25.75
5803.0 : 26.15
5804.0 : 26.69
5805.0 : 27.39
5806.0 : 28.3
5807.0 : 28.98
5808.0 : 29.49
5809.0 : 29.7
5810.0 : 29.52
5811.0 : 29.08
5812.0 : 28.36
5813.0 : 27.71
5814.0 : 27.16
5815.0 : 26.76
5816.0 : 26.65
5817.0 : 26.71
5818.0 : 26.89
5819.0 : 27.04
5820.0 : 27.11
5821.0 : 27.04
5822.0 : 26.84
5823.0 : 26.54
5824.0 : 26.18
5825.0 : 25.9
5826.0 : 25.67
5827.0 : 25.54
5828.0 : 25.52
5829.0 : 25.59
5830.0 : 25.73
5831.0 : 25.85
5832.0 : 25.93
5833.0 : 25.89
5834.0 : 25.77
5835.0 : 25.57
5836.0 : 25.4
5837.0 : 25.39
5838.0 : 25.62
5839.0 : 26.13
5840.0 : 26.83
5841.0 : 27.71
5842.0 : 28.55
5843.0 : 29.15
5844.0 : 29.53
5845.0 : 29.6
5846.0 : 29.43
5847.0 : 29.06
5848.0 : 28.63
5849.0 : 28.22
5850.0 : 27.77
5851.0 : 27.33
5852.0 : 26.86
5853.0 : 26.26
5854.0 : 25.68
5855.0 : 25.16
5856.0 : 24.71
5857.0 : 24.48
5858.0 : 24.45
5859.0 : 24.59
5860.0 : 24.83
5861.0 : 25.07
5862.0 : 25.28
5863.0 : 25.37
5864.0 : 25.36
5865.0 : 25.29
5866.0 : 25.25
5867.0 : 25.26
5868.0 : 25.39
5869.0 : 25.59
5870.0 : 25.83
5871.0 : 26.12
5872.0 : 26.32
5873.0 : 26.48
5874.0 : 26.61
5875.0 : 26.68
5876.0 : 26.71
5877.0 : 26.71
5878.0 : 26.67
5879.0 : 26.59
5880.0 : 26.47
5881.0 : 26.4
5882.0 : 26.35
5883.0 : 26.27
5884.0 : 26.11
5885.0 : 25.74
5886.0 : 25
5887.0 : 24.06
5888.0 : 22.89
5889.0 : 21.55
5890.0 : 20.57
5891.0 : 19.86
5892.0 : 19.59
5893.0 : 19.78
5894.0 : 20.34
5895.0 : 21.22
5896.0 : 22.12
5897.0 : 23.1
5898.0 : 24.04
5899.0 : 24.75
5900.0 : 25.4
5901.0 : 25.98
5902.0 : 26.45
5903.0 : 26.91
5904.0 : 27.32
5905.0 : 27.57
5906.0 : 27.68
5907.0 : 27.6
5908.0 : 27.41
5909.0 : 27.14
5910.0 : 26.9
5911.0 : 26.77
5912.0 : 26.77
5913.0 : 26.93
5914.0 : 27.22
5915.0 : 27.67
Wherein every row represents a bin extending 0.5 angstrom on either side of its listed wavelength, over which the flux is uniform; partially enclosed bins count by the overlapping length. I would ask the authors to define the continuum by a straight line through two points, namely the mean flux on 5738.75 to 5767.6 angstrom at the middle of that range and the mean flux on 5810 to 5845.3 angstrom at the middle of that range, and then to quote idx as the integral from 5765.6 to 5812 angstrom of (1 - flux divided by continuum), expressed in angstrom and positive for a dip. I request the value 0.8 angstrom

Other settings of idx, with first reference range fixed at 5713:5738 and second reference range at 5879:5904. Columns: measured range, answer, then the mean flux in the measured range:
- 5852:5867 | -0.5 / 25.2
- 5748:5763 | -1.5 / 28.5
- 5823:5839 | -0.6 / 25.7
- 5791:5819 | -2.4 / 27.3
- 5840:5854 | -2.1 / 28.2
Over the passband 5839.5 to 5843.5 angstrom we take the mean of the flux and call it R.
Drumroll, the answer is 28.1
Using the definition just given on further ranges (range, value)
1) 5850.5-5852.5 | 27.1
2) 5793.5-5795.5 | 27.5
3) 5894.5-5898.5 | 22.6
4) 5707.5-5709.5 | 24.2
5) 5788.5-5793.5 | 26.4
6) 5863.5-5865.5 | 25.3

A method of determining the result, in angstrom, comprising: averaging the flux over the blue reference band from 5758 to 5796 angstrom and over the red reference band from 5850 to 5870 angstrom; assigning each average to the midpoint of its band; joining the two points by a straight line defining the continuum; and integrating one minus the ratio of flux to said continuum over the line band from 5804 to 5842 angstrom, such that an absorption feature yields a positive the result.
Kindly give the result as -1.2 angstrom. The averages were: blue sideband 26.7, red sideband 25.5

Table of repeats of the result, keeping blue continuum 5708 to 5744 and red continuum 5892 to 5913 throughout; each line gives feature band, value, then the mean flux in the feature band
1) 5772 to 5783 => -0.5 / 26.9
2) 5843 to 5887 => -1.7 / 26.3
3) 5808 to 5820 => -1.0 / 27.8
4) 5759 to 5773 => -0.8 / 27.4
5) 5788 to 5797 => -0.3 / 26.6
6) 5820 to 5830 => -0.2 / 26.1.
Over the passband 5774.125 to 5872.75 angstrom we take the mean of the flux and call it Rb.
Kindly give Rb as 26.5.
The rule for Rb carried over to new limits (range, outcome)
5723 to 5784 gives 27.2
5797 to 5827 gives 27.1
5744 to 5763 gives 28.5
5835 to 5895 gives 25.6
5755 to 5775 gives 27.8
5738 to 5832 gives 27.1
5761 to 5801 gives 26.5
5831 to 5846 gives 27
